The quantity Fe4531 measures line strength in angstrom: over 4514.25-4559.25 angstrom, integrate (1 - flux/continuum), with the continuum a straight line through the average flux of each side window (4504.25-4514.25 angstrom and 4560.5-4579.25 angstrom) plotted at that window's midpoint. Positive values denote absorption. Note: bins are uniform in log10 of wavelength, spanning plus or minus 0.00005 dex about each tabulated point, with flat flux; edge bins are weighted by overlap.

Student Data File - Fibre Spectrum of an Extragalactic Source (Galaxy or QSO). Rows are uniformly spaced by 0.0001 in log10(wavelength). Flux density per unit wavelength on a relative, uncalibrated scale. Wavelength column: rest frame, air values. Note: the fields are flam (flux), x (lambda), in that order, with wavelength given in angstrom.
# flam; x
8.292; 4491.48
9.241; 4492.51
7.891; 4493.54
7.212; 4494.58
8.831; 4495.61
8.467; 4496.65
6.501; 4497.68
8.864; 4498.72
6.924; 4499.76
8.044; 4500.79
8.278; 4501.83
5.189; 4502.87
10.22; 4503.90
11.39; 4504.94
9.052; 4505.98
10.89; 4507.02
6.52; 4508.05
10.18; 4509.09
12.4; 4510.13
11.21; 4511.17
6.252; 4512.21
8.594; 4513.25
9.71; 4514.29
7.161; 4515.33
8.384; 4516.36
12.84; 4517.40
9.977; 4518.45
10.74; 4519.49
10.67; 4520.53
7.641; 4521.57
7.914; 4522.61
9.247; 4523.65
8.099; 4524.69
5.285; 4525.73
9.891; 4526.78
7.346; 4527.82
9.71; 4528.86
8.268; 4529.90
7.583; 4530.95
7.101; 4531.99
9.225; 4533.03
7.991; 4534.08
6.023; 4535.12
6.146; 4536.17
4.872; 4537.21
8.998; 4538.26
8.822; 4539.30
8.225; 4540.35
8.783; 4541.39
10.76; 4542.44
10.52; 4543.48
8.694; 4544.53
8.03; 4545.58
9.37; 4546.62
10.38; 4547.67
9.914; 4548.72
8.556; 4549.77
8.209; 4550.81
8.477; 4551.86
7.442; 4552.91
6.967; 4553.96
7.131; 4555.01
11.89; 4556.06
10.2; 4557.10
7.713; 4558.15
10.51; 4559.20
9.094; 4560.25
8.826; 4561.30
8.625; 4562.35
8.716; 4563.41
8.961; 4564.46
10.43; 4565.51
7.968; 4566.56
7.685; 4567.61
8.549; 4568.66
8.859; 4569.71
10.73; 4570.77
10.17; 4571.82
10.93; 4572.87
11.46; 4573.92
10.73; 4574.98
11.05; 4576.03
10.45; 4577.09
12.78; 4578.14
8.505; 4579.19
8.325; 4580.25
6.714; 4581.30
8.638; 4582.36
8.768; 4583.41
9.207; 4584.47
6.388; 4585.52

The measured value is 4.9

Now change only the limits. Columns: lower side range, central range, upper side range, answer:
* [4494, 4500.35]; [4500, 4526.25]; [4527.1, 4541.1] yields -4.1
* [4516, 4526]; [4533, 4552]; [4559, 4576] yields 1.7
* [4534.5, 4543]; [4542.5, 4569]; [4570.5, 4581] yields 0.1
